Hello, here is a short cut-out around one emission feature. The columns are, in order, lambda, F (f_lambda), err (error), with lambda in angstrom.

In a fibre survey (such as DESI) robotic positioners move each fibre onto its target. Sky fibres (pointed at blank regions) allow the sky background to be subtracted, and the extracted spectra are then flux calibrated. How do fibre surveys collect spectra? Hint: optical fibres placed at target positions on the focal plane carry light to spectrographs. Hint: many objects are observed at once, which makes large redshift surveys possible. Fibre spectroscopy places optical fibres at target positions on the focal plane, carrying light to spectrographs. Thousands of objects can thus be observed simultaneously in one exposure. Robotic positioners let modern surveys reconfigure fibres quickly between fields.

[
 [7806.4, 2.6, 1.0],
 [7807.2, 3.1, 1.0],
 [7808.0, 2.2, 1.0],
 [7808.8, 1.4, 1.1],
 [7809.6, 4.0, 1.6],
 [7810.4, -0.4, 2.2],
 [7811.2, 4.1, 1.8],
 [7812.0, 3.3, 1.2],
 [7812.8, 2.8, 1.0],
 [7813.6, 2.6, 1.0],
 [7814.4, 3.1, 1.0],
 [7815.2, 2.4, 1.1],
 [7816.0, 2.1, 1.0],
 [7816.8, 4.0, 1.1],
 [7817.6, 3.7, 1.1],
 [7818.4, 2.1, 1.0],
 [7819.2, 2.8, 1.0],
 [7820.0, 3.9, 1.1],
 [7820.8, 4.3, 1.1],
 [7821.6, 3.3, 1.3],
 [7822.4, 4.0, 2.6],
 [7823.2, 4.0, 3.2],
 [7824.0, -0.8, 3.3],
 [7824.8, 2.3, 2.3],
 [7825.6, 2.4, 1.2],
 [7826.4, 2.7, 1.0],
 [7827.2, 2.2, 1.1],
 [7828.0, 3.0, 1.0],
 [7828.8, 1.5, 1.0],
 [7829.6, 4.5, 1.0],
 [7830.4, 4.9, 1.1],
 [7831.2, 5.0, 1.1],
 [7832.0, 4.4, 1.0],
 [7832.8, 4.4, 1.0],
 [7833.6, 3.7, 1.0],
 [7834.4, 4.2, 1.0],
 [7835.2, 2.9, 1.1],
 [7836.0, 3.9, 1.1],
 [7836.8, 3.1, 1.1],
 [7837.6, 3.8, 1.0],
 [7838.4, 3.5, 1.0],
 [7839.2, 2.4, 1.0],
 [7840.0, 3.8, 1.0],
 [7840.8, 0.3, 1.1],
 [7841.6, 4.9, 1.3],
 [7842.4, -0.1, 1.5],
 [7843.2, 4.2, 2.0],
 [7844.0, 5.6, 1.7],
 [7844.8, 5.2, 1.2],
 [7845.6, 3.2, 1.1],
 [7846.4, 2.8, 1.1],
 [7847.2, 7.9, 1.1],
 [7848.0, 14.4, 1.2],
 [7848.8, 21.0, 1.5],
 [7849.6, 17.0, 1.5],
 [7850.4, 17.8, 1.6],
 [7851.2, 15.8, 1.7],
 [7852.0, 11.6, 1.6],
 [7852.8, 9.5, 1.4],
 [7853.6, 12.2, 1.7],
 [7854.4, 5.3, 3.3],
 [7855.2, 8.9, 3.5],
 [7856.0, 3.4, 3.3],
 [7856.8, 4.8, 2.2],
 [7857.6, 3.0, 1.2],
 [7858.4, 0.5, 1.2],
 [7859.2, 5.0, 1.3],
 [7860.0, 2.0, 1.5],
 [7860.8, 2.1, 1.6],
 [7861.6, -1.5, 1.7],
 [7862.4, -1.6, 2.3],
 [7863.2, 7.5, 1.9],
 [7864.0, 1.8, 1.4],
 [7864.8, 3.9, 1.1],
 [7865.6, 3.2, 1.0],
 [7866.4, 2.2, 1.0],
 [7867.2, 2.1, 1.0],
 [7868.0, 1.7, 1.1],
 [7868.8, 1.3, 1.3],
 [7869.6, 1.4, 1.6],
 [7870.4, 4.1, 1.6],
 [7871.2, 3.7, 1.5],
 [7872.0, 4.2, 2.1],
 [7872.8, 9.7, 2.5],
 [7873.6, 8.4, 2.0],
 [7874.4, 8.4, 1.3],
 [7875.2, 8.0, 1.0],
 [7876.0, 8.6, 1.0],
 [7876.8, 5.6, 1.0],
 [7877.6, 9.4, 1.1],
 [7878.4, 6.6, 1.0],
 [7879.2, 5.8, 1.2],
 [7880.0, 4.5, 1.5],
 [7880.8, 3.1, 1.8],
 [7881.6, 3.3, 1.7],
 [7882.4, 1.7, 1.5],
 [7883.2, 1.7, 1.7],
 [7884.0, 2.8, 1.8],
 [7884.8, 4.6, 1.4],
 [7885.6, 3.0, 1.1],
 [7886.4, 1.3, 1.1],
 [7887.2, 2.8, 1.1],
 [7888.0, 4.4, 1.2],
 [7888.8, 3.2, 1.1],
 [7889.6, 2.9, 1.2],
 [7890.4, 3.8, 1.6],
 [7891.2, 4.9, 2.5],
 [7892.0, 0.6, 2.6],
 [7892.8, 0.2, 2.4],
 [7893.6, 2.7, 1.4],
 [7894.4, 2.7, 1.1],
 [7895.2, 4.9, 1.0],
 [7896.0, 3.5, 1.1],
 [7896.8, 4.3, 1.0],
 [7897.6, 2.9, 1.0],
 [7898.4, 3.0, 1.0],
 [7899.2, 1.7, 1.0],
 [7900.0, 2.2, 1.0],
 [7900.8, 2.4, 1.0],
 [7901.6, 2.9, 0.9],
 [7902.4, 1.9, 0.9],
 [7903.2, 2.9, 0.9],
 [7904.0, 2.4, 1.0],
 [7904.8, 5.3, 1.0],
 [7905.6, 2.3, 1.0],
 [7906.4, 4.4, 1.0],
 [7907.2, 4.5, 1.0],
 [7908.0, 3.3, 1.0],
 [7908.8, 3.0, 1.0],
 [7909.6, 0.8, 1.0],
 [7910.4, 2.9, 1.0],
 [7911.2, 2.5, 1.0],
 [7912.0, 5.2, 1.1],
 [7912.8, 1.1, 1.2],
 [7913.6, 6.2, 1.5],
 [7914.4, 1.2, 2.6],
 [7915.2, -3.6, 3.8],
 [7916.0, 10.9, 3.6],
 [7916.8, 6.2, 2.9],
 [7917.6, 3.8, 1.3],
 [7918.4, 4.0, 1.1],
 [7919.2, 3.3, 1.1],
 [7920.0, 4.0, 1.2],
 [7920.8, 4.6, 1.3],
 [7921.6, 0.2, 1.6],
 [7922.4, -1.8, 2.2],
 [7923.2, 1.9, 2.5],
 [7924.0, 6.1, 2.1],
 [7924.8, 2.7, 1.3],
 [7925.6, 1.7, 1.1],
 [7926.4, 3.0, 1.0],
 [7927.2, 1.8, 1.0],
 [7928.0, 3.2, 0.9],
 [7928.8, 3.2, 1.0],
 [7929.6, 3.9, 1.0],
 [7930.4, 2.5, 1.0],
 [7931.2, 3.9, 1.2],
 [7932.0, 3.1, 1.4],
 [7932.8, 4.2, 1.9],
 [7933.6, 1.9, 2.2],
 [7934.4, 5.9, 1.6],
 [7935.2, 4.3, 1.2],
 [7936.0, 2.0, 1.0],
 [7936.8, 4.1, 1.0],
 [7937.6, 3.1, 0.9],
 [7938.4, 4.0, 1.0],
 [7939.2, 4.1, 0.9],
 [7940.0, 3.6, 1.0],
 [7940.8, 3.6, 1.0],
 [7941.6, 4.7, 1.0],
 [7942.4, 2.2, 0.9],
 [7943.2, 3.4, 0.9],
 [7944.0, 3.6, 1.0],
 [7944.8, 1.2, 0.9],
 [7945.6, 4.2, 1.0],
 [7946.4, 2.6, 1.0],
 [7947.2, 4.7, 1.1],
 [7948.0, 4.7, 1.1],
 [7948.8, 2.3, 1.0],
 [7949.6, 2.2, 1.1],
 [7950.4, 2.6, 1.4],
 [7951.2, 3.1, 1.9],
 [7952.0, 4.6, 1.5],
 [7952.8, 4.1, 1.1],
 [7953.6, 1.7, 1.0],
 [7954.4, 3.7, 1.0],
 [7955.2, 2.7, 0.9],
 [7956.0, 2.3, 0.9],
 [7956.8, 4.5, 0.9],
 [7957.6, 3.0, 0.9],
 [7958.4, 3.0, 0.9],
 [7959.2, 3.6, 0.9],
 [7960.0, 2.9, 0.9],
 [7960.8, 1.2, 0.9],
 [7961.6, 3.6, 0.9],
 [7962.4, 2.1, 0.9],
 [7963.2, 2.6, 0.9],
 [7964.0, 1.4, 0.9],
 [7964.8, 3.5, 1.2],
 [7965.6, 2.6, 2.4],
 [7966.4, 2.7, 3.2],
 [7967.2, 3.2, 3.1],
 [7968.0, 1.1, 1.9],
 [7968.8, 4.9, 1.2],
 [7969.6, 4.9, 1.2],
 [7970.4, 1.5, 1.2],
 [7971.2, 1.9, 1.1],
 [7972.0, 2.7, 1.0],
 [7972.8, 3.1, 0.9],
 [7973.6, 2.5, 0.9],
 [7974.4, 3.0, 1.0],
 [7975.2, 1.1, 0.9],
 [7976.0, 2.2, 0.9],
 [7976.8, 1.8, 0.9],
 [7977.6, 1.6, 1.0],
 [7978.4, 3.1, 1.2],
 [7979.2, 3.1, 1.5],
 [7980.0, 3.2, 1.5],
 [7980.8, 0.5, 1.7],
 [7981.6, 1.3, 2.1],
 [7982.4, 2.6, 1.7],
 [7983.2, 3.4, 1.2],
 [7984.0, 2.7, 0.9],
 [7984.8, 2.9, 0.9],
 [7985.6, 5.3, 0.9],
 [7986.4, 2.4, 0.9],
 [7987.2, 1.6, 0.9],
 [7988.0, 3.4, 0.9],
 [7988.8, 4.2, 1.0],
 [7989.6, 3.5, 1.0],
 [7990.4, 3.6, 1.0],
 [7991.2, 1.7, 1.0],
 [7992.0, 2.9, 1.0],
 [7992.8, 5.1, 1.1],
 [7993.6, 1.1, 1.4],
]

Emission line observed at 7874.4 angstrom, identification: [N II] 6583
